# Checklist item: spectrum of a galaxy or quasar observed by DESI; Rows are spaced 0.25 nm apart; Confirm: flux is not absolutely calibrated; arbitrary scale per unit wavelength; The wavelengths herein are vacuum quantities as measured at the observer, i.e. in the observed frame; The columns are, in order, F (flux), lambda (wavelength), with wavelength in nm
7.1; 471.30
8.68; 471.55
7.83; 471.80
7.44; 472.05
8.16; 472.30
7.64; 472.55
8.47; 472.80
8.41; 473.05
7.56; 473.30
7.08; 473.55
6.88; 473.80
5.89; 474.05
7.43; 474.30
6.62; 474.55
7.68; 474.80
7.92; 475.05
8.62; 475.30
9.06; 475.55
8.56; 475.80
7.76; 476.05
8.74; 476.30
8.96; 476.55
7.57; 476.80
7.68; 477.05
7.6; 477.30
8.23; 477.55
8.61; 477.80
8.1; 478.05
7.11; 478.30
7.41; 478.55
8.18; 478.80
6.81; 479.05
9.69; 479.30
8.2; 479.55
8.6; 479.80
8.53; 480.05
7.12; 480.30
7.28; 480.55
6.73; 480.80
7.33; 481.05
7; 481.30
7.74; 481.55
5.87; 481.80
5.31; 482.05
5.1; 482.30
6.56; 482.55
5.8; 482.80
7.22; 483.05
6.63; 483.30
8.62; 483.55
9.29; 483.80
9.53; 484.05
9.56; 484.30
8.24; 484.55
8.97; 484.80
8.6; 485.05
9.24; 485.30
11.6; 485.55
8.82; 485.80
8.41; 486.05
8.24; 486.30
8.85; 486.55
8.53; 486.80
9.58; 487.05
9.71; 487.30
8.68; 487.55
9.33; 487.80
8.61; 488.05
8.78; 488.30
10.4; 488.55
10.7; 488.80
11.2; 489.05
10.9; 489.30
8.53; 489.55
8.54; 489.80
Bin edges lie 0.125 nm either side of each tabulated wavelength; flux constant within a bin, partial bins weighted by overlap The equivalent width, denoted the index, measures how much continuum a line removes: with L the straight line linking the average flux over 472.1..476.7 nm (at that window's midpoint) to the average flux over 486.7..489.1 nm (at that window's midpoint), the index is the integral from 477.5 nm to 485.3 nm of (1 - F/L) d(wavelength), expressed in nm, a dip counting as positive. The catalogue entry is 0.90 nm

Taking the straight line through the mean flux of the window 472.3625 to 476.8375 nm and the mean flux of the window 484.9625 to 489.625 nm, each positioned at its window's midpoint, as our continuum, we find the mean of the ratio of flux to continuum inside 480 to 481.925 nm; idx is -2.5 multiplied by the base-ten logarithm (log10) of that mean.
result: 0.20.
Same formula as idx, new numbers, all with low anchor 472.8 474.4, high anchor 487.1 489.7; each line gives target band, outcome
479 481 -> 0.06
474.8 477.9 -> -0.07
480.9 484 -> 0.25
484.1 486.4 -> 0.01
